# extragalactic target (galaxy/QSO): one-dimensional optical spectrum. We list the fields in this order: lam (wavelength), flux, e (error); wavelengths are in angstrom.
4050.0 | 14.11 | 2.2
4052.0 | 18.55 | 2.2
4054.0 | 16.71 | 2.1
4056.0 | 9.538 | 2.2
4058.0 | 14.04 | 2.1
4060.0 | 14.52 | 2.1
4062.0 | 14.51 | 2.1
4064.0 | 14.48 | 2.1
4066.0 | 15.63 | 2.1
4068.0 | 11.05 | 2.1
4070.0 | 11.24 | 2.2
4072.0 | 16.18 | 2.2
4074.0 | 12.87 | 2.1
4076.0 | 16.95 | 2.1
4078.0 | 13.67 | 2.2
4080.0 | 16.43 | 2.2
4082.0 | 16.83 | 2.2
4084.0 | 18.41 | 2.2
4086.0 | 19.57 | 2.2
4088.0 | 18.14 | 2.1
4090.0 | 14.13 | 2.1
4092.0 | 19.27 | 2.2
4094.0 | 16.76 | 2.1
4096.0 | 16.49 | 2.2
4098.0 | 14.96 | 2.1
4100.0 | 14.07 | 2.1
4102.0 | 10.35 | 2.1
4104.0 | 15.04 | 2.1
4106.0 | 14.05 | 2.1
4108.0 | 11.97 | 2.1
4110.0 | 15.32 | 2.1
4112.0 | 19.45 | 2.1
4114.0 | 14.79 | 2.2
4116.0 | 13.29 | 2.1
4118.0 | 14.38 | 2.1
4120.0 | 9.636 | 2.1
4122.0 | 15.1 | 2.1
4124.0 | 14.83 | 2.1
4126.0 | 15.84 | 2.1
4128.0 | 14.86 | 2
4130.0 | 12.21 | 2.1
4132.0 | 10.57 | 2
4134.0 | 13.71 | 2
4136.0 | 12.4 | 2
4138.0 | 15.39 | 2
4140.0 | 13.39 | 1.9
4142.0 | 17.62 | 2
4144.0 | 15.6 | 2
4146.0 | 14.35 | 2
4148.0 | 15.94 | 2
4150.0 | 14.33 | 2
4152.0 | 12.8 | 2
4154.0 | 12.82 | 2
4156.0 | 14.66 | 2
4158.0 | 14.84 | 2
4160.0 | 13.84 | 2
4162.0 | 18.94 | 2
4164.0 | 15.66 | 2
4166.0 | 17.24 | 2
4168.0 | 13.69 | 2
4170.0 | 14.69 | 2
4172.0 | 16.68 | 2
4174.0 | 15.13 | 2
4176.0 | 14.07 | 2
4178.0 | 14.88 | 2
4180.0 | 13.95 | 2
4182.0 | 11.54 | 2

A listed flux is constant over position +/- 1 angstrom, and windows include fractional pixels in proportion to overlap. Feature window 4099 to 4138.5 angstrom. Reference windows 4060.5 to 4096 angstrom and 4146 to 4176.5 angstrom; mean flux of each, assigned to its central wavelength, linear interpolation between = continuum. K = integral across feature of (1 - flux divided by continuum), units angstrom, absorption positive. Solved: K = 3.87 angstrom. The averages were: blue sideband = 15.7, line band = 13.8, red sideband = 15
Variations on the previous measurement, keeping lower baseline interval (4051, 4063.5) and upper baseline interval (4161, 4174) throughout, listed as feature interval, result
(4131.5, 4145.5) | 1.3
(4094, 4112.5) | 0.8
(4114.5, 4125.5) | 1.3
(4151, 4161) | 1.3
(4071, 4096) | -2.7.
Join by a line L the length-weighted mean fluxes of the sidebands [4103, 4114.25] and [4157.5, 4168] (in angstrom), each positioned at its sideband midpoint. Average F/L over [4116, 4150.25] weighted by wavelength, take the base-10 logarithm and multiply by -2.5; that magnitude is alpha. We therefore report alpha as 0.103 mag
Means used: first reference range 15.1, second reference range 15.9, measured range 14.1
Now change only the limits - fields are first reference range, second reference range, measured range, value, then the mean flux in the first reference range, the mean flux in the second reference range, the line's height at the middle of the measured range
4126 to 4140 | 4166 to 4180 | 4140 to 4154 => -0.07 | 13.4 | 15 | 13.9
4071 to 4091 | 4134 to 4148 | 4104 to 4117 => 0.05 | 16.3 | 14.8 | 15.6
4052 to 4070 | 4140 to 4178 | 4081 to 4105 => -0.13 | 13.9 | 15.1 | 14.3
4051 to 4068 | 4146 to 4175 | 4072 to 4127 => -0.04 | 14.5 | 15.1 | 14.7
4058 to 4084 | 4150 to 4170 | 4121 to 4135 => 0.07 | 14.7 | 14.9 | 14.8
